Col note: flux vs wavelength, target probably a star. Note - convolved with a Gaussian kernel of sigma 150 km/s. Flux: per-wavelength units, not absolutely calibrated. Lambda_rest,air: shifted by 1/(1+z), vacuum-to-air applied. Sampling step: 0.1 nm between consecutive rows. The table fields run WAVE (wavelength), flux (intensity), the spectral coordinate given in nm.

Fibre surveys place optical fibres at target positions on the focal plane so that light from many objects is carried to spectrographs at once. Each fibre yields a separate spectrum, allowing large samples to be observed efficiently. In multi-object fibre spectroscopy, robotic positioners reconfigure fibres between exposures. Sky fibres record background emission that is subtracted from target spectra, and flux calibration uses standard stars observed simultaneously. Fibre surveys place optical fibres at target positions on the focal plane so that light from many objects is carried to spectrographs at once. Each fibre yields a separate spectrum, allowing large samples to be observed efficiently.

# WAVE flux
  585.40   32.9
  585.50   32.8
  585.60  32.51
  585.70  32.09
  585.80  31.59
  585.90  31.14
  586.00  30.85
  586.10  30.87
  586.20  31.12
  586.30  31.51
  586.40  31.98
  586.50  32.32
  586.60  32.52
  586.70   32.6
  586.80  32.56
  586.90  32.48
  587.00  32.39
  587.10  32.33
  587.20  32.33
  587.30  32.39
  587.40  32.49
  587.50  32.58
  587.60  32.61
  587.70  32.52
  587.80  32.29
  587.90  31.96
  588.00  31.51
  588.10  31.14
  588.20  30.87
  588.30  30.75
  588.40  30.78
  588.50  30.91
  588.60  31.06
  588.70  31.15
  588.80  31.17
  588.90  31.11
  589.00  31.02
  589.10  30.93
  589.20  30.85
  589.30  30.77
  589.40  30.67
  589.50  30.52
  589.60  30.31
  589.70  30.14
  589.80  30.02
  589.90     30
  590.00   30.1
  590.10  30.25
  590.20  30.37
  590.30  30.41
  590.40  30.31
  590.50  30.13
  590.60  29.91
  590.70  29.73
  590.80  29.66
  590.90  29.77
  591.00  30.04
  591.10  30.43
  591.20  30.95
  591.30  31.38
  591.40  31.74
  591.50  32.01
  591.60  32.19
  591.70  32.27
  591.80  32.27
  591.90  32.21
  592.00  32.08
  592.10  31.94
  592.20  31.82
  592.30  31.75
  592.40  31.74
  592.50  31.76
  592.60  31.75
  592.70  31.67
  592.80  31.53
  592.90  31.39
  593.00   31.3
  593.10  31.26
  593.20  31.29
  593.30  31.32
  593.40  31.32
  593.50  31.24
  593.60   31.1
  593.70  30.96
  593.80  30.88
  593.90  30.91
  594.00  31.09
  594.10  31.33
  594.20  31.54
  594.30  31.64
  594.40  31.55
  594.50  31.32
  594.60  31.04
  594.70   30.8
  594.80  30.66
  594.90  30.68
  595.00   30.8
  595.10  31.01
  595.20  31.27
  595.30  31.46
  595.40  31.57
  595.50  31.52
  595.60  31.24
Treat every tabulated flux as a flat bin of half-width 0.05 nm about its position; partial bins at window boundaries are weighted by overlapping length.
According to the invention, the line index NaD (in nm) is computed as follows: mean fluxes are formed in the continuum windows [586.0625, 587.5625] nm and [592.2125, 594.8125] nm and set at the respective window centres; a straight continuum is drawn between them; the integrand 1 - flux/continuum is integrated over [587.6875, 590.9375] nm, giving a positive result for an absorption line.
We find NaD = 0.12 nm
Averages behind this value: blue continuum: 32.2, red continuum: 31.3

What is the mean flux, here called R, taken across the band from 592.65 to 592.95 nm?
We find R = 31.5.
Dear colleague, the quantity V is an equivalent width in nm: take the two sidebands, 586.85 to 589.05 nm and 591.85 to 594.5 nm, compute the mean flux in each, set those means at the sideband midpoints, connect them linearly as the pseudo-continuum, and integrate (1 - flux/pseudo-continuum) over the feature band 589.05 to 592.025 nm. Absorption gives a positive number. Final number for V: 0.081 nm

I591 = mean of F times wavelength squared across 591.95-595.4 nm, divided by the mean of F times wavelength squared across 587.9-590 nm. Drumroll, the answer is 1.03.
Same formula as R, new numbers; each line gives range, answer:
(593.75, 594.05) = 31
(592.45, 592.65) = 31.8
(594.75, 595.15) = 30.8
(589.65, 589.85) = 30.1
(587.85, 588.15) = 31.5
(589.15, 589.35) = 30.8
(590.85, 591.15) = 30.1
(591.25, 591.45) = 31.6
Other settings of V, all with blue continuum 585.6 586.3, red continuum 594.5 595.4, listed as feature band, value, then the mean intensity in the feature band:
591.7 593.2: -0.030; 31.8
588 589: 0.008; 31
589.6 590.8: 0.042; 30.1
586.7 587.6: -0.032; 32.5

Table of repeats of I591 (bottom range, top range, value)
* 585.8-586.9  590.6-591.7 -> 0.99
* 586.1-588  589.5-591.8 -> 0.96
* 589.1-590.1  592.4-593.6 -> 1.05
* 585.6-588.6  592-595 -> 1.01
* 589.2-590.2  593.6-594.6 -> 1.04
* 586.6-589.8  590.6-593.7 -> 1.01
